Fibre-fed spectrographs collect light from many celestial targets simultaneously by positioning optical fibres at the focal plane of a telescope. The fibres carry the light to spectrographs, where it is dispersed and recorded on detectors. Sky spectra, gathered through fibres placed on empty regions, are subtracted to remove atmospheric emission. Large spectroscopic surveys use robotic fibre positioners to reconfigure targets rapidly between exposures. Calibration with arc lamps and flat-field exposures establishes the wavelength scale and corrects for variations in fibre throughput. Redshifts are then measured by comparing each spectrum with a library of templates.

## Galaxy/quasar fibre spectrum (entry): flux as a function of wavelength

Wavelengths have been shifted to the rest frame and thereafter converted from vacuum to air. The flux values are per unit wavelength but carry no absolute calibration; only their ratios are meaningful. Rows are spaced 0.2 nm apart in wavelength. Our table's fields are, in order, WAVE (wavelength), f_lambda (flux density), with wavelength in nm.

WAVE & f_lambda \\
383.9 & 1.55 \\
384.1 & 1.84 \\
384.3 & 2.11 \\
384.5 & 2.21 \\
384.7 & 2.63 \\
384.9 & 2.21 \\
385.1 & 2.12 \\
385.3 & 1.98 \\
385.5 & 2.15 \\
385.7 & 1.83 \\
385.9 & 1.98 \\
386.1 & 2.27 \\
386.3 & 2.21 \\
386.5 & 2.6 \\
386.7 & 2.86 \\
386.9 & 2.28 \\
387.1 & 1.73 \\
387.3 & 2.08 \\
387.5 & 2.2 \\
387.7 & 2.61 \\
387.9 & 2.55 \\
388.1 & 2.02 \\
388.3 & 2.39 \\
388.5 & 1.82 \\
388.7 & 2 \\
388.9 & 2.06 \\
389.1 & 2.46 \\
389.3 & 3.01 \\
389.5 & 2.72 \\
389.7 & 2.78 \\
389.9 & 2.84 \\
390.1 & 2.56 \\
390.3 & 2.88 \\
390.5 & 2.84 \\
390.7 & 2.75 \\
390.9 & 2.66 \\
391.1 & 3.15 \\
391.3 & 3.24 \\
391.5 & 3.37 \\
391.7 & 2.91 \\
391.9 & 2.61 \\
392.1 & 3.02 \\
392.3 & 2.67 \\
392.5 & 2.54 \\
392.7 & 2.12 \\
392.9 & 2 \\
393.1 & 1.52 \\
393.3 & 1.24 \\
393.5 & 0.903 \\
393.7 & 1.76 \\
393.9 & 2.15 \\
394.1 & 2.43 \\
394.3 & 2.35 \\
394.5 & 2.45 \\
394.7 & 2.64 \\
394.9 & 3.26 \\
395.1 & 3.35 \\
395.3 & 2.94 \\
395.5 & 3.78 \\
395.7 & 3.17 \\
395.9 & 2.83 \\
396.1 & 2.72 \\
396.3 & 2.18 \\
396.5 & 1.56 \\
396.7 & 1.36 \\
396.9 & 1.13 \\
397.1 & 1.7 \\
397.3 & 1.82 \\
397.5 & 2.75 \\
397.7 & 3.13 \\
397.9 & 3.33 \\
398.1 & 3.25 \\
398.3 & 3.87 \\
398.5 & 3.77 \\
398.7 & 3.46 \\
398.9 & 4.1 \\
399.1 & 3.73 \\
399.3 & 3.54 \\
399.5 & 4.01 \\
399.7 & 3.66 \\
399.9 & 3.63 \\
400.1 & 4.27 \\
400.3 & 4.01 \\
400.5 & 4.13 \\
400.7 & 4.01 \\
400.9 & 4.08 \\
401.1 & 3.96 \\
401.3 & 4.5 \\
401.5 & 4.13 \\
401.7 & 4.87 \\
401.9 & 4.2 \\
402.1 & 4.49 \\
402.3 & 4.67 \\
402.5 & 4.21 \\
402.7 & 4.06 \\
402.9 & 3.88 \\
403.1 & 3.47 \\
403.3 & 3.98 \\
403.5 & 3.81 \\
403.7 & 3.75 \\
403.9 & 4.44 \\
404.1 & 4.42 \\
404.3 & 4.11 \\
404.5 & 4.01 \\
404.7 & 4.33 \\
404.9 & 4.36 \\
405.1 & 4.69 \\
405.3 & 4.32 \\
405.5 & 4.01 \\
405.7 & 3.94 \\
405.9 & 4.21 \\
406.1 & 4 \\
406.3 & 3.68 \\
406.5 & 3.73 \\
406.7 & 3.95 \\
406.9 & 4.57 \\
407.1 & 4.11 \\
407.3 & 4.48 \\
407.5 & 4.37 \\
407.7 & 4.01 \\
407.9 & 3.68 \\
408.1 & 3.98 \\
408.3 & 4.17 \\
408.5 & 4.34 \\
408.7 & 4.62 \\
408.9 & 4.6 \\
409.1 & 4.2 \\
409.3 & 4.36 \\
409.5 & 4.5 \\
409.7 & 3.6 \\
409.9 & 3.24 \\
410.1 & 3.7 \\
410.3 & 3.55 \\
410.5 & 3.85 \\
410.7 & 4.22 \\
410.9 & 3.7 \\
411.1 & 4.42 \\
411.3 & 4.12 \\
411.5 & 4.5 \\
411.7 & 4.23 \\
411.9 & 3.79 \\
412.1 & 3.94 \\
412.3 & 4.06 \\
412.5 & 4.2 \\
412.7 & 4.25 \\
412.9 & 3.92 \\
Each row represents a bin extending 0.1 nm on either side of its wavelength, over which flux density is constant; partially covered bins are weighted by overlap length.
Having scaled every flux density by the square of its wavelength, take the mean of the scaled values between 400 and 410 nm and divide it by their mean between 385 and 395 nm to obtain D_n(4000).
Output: 1.87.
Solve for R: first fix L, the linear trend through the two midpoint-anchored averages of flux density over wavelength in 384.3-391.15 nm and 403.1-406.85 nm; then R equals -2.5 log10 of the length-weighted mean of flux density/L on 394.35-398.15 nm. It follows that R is 0.24 mag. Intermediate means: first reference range 2.39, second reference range 4.09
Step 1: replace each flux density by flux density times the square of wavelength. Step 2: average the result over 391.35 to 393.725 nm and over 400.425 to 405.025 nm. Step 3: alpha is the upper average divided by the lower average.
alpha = 1.95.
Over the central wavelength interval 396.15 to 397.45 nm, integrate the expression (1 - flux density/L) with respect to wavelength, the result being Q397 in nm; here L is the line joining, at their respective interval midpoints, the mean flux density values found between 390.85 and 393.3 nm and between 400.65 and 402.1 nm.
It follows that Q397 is 0.65 nm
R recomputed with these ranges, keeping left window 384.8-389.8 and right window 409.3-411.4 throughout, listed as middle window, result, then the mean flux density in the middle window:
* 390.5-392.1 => -0.15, 2.95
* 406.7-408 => -0.13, 4.18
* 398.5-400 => -0.19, 3.74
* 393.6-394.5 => 0.24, 2.2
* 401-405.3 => -0.23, 4.21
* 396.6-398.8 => 0.13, 2.69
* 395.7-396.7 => 0.25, 2.31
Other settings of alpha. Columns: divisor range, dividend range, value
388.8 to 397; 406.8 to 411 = 1.76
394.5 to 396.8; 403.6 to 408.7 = 1.62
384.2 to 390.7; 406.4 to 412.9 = 1.95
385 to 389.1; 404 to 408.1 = 2.08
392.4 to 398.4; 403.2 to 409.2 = 1.82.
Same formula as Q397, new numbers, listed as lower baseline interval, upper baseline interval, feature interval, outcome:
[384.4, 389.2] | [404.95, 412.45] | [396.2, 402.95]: -0.33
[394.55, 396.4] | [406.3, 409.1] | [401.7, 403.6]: -0.23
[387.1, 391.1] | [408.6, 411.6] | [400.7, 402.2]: -0.38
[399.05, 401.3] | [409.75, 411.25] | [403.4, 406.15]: -0.20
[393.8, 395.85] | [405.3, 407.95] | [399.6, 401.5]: -0.32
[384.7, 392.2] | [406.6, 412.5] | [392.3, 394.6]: 0.71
